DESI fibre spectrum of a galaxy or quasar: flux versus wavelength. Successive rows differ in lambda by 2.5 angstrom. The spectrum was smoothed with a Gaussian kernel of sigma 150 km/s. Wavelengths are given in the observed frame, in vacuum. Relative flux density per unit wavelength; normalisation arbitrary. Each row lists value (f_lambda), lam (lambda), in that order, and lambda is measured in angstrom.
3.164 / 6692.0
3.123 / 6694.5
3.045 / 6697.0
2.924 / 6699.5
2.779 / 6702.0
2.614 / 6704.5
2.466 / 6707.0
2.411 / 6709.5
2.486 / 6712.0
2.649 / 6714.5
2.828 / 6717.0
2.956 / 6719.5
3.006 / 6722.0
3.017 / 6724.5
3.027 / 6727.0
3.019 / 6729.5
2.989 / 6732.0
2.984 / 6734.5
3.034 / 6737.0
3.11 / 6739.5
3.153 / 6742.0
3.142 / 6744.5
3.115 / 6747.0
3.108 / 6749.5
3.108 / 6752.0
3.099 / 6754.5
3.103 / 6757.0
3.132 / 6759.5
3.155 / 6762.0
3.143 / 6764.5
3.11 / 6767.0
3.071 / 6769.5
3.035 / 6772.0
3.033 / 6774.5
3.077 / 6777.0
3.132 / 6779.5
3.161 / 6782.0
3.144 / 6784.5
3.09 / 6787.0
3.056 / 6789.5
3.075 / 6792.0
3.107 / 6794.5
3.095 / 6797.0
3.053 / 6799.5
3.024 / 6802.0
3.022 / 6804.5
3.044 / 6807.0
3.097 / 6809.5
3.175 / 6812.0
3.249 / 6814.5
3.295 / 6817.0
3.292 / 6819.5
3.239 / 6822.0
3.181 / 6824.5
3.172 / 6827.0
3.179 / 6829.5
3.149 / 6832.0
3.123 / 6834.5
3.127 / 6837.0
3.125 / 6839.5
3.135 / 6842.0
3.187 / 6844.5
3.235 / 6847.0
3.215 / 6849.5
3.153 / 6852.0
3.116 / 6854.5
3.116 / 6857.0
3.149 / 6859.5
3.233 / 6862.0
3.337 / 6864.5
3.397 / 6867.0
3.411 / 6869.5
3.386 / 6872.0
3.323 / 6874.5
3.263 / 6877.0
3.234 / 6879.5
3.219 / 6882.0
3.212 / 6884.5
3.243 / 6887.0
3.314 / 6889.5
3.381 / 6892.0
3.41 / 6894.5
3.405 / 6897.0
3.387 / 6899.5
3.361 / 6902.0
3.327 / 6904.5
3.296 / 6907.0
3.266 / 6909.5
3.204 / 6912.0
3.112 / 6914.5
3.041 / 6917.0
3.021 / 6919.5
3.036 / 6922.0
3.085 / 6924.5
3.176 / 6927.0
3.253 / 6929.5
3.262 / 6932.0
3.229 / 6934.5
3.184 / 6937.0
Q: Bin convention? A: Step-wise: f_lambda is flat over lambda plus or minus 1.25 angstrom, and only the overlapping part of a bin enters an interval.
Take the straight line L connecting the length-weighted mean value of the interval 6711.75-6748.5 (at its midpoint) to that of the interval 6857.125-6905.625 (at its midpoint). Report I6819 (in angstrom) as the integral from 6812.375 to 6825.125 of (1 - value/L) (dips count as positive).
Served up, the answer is -0.3 angstrom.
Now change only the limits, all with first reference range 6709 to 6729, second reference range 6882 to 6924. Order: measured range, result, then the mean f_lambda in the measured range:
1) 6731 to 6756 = -1.8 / 3.09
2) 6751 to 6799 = -2.5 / 3.1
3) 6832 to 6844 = -0.1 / 3.13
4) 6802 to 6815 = -0.3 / 3.1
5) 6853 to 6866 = -0.2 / 3.19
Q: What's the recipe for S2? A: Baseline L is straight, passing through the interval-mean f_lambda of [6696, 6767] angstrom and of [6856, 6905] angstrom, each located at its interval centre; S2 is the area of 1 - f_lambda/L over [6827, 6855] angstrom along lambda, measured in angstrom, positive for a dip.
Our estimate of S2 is 0.5 angstrom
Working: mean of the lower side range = 2.95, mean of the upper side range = 3.31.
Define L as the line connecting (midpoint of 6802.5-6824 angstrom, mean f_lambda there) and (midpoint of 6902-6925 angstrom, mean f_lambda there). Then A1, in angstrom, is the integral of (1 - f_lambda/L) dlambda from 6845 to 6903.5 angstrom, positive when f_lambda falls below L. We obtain -2.07 angstrom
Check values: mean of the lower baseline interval 3.17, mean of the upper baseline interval 3.17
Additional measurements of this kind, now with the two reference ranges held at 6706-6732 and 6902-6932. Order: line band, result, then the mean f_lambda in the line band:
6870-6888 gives -1.0 angstrom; 3.27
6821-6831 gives -0.6 angstrom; 3.19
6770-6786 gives -1.0 angstrom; 3.1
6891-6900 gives -0.7 angstrom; 3.4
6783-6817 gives -1.7 angstrom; 3.1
